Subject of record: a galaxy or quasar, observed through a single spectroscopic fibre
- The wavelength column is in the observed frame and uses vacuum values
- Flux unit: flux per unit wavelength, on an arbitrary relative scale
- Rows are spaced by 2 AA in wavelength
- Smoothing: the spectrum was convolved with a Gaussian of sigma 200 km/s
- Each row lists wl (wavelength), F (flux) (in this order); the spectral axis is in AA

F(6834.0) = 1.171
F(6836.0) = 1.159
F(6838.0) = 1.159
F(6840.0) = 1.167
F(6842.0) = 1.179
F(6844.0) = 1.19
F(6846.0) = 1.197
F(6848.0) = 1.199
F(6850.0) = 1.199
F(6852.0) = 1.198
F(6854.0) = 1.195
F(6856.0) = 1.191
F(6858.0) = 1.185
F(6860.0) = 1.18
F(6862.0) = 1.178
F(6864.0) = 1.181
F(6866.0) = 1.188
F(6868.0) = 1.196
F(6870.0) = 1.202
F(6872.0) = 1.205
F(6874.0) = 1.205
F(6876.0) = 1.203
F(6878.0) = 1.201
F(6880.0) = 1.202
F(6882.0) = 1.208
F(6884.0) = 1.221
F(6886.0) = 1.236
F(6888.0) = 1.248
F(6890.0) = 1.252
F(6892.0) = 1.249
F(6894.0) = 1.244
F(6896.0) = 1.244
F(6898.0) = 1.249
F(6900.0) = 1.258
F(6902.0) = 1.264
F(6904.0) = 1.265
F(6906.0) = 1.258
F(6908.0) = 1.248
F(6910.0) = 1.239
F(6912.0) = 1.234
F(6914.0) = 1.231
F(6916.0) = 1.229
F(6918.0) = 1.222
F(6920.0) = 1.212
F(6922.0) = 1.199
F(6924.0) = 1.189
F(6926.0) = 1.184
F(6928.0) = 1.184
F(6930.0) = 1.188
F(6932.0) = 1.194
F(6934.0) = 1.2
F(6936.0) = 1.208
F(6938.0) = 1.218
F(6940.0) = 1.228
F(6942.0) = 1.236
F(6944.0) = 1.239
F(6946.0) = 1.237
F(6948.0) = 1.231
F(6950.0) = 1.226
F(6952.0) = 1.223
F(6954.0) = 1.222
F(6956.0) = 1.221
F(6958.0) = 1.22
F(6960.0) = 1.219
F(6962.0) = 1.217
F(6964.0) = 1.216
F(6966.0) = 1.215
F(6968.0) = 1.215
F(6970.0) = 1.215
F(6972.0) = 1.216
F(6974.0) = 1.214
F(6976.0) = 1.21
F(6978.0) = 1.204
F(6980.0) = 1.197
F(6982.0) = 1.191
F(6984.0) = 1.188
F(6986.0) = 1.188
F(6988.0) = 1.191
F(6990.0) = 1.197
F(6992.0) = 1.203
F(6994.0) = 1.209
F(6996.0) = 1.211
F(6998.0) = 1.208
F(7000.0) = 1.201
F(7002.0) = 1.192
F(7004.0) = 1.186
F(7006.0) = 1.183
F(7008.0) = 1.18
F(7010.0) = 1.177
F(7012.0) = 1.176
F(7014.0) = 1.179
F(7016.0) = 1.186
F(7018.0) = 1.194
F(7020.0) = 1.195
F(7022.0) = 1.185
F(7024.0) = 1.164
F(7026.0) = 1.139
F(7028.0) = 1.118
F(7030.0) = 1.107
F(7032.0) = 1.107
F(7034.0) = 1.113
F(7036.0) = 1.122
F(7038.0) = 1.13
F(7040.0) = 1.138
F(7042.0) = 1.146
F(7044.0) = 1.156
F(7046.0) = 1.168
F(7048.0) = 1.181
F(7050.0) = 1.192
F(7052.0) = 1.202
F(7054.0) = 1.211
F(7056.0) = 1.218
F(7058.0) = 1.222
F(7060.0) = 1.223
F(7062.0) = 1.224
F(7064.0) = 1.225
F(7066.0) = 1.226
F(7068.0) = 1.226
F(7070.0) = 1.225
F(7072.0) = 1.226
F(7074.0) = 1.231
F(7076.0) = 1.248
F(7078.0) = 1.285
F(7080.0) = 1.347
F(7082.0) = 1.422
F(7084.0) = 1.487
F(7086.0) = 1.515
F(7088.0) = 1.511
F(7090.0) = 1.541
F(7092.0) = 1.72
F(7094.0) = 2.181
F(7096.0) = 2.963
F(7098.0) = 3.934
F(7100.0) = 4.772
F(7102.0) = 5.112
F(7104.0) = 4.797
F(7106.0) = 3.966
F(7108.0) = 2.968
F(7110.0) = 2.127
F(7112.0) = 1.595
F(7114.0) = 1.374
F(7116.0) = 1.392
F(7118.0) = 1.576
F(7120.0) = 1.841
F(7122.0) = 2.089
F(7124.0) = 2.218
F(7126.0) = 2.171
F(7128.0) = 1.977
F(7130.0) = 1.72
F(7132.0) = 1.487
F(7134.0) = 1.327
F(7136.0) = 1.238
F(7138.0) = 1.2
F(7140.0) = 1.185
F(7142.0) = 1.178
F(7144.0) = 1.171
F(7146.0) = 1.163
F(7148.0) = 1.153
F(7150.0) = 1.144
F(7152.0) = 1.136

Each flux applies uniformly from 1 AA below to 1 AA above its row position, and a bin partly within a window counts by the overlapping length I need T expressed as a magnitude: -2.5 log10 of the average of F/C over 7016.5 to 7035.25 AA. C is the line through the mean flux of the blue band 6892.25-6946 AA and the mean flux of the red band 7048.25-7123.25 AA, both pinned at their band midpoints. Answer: 0.41 mag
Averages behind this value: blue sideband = 1.23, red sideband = 1.93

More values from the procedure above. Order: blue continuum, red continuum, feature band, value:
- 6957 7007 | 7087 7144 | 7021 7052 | 0.38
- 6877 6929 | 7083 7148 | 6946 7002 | 0.25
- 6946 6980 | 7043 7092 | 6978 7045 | 0.07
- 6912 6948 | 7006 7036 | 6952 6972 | -0.02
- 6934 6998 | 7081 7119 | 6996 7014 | 0.32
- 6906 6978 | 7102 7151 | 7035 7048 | 0.35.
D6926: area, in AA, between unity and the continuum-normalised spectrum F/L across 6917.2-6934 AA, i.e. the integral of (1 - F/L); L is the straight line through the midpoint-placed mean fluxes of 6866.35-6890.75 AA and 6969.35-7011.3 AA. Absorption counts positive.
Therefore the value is 0.1 AA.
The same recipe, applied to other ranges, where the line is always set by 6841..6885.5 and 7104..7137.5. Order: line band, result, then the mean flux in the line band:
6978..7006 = 7.1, 1.2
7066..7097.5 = 5.5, 1.57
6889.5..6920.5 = 2.0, 1.24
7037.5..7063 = 8.6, 1.19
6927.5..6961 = 5.4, 1.22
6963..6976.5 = 2.8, 1.21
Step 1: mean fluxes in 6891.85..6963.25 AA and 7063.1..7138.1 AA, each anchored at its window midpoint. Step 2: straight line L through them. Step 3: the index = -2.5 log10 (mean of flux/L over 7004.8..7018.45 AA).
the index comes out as 0.338 mag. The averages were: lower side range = 1.23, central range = 1.18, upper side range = 2.02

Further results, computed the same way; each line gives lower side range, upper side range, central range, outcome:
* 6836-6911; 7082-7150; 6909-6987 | 0.213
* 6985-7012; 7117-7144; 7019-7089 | 0.124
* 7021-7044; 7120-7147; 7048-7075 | 0.033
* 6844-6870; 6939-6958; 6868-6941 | -0.011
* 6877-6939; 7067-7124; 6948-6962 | 0.194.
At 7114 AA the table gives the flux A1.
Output 1.374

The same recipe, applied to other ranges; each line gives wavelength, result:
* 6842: 1.179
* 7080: 1.347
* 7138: 1.2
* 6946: 1.237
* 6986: 1.188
